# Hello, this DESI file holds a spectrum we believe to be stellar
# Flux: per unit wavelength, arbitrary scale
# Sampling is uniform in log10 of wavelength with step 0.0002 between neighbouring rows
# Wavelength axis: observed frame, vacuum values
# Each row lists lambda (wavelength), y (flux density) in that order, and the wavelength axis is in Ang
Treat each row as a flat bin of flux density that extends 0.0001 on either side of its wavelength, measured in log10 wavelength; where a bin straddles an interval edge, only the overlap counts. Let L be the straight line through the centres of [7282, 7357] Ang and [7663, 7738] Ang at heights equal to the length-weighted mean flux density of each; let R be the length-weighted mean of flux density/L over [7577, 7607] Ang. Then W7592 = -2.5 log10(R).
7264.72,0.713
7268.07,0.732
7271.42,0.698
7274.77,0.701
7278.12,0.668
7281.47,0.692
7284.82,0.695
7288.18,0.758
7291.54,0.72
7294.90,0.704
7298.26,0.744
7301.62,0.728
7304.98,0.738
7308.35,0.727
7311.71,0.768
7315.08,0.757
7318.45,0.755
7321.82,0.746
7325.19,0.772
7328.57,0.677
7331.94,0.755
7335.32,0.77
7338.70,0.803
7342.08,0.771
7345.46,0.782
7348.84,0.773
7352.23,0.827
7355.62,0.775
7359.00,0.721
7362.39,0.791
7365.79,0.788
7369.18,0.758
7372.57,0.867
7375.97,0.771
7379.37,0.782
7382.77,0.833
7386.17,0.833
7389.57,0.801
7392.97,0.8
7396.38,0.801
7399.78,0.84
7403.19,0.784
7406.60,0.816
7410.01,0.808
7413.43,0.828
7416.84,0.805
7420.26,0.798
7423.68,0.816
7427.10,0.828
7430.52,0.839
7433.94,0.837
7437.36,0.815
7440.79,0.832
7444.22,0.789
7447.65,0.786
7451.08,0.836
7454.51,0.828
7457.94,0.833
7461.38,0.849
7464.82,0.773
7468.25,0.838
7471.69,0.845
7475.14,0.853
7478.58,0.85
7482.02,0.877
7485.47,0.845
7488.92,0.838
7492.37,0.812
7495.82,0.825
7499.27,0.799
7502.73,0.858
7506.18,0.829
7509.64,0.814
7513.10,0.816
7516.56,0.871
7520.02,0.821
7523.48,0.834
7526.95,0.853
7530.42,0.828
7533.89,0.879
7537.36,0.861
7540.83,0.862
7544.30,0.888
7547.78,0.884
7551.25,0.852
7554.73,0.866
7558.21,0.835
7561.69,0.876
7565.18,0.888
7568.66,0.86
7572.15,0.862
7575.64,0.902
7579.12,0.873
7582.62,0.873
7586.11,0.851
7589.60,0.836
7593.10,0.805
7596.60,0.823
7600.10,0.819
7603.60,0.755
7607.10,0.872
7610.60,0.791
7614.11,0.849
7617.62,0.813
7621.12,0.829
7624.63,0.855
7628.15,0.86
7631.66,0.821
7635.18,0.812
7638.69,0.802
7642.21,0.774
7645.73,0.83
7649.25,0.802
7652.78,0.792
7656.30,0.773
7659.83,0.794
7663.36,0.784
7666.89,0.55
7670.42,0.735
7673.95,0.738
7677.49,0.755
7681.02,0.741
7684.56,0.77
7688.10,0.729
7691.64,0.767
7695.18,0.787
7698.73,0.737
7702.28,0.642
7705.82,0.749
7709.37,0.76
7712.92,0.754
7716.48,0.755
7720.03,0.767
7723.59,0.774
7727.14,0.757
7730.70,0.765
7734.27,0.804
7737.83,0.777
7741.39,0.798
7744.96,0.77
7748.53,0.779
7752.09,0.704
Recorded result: -0.12 mag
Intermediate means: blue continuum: 0.751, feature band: 0.833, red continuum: 0.744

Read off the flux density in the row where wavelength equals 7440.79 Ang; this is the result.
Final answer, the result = 0.832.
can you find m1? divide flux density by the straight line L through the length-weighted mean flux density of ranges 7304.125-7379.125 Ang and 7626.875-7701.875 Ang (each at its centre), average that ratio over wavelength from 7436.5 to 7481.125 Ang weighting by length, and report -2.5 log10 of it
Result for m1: -0.080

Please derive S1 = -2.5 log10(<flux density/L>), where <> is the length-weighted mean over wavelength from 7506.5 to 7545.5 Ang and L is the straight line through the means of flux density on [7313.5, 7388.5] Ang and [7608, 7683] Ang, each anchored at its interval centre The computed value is -0.08 mag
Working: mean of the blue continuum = 0.778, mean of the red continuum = 0.787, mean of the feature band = 0.847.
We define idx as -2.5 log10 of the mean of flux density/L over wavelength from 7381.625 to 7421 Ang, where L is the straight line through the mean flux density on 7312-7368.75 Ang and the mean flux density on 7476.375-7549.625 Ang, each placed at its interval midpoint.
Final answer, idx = -0.02 mag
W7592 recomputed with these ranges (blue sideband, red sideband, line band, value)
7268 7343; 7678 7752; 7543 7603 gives -0.144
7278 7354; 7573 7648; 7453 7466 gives -0.047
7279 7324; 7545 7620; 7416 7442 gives -0.050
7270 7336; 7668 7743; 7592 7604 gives -0.082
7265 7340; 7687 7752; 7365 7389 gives -0.097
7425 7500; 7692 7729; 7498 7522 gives -0.022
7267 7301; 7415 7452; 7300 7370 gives -0.020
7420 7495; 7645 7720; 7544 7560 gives -0.089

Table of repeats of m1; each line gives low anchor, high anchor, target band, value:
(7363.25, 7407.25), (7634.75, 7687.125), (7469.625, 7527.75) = -0.067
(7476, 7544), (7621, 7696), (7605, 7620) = -0.045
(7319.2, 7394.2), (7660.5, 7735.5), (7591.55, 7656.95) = -0.088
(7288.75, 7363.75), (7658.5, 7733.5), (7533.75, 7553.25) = -0.164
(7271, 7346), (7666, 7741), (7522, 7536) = -0.146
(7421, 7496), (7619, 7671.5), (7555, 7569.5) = -0.076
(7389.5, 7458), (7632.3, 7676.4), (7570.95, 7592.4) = -0.107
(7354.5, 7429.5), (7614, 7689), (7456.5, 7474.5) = -0.043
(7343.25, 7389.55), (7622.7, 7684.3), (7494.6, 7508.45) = -0.057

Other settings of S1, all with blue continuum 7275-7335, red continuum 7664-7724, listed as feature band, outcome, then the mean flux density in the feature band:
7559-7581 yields -0.19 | 0.875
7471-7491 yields -0.16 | 0.851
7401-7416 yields -0.11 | 0.81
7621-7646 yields -0.12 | 0.822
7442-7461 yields -0.12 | 0.817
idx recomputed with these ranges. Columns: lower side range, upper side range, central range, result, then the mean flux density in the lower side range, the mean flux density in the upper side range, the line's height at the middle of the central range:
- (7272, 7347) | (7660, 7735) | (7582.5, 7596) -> -0.13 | 0.737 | 0.744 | 0.742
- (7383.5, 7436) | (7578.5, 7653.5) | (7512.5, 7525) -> -0.02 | 0.816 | 0.824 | 0.82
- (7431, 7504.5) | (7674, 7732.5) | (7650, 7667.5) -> 0.02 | 0.83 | 0.75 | 0.765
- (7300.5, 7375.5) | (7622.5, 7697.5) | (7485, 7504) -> -0.08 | 0.766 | 0.775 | 0.77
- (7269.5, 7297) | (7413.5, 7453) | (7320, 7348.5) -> -0.02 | 0.705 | 0.817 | 0.743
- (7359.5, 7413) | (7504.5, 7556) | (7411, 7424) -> 0.00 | 0.803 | 0.85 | 0.814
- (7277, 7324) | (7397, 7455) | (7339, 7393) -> -0.02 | 0.73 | 0.816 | 0.775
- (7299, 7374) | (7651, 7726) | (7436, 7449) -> -0.06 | 0.765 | 0.746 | 0.759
